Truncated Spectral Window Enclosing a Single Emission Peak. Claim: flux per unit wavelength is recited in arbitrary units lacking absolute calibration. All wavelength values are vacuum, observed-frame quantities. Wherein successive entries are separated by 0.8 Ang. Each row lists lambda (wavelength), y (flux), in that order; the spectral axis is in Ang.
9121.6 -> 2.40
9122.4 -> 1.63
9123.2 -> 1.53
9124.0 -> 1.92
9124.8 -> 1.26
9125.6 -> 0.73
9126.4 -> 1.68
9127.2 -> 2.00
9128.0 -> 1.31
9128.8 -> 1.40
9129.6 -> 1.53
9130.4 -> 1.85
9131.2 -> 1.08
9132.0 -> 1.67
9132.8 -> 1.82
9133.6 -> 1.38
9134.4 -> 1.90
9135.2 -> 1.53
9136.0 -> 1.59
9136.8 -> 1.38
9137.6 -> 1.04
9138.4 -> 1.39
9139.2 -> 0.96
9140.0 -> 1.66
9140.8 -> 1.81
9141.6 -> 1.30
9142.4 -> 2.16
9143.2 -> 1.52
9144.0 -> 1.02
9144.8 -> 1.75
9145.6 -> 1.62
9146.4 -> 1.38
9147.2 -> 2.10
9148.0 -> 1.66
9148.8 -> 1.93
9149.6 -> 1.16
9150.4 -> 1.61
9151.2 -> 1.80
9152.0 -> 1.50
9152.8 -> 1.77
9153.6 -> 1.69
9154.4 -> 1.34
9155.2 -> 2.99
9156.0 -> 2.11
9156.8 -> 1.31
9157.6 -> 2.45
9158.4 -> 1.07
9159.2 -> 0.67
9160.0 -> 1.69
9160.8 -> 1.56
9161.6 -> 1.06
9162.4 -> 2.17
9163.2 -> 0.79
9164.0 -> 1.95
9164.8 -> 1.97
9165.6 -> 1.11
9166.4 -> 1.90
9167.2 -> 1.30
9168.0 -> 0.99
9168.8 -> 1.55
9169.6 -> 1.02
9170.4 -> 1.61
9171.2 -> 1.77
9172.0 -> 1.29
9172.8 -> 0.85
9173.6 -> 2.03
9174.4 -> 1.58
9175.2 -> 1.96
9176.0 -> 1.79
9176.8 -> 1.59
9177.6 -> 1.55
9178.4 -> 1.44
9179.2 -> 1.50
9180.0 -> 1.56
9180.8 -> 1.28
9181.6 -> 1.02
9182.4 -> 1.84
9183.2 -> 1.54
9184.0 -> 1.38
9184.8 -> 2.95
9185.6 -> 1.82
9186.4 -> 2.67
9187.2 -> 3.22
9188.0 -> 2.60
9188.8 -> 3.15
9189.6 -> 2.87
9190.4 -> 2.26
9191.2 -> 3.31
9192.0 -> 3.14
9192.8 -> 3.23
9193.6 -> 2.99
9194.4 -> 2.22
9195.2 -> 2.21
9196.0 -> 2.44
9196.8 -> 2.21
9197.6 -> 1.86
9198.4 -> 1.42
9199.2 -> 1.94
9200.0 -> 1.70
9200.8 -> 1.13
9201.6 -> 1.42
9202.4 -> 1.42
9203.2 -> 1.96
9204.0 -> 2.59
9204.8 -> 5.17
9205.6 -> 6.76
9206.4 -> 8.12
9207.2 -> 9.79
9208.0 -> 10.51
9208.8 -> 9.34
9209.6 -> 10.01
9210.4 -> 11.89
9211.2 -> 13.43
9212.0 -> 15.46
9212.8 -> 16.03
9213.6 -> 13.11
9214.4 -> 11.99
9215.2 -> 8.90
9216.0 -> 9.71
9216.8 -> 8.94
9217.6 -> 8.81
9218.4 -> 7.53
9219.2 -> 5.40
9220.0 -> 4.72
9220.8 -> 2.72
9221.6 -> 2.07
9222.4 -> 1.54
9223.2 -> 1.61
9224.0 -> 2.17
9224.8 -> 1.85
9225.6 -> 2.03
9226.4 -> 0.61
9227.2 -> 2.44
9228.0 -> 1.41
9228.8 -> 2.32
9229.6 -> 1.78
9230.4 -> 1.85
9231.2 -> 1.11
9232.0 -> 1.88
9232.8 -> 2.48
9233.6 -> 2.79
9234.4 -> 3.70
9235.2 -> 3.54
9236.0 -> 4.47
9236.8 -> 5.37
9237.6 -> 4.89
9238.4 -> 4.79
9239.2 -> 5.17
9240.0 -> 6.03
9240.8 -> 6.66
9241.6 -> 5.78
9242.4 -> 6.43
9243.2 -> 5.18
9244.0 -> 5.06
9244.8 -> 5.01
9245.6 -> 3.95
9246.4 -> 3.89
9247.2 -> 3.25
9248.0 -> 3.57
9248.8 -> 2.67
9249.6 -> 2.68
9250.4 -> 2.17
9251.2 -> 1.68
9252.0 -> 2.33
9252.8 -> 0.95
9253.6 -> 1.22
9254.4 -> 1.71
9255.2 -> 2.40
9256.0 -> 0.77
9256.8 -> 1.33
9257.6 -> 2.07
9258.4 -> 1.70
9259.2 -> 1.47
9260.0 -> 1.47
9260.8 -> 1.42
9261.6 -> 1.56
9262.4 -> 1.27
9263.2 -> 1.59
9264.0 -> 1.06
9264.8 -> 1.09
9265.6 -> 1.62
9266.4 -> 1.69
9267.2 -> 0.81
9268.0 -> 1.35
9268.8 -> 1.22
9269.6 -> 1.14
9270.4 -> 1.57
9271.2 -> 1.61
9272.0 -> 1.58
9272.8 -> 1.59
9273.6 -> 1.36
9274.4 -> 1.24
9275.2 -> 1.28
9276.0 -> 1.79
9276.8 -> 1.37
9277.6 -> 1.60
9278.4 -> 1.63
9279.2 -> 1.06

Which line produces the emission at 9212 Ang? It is H-alpha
